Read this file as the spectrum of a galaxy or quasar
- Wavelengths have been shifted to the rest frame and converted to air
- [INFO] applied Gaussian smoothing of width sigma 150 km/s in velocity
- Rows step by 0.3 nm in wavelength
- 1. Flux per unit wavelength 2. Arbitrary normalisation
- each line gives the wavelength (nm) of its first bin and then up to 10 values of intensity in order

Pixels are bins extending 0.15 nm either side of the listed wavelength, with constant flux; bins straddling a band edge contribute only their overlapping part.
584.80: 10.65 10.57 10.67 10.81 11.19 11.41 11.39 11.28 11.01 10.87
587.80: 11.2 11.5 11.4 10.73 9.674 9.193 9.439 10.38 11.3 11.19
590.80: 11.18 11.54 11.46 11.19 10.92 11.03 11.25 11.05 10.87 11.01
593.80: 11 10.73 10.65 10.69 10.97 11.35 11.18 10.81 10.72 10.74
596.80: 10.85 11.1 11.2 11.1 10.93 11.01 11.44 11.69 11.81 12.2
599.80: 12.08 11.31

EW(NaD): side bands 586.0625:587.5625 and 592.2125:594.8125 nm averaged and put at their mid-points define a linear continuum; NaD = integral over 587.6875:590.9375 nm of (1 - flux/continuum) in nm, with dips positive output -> 0.134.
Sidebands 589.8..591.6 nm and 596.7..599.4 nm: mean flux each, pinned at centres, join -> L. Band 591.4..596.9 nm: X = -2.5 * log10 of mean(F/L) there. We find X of 0.03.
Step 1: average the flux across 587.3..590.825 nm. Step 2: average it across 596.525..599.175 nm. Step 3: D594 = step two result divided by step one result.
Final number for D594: 1.0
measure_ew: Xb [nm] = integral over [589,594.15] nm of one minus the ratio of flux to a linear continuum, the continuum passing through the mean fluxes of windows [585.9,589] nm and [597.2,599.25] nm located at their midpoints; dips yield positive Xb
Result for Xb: 0.162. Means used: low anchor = 11.1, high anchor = 11.3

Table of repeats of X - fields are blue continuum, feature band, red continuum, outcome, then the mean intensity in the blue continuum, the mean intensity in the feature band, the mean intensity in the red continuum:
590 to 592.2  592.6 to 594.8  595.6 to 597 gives 0.01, 11.2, 10.9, 10.8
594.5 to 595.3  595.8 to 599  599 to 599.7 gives 0.05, 10.9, 11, 12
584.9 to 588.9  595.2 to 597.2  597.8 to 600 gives 0.05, 11.1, 11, 11.6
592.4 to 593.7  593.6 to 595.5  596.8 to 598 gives 0.01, 11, 10.9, 11.1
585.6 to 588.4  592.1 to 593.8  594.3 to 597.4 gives 0.00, 11.2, 11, 10.9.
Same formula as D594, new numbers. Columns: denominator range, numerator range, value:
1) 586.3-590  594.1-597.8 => 1.02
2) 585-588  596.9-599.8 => 1.03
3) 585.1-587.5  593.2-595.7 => 0.99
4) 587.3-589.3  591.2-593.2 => 1.03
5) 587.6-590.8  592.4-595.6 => 1.03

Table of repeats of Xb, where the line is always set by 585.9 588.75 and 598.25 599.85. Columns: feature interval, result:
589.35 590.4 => 0.10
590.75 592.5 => 0.03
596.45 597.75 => 0.07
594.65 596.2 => 0.08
